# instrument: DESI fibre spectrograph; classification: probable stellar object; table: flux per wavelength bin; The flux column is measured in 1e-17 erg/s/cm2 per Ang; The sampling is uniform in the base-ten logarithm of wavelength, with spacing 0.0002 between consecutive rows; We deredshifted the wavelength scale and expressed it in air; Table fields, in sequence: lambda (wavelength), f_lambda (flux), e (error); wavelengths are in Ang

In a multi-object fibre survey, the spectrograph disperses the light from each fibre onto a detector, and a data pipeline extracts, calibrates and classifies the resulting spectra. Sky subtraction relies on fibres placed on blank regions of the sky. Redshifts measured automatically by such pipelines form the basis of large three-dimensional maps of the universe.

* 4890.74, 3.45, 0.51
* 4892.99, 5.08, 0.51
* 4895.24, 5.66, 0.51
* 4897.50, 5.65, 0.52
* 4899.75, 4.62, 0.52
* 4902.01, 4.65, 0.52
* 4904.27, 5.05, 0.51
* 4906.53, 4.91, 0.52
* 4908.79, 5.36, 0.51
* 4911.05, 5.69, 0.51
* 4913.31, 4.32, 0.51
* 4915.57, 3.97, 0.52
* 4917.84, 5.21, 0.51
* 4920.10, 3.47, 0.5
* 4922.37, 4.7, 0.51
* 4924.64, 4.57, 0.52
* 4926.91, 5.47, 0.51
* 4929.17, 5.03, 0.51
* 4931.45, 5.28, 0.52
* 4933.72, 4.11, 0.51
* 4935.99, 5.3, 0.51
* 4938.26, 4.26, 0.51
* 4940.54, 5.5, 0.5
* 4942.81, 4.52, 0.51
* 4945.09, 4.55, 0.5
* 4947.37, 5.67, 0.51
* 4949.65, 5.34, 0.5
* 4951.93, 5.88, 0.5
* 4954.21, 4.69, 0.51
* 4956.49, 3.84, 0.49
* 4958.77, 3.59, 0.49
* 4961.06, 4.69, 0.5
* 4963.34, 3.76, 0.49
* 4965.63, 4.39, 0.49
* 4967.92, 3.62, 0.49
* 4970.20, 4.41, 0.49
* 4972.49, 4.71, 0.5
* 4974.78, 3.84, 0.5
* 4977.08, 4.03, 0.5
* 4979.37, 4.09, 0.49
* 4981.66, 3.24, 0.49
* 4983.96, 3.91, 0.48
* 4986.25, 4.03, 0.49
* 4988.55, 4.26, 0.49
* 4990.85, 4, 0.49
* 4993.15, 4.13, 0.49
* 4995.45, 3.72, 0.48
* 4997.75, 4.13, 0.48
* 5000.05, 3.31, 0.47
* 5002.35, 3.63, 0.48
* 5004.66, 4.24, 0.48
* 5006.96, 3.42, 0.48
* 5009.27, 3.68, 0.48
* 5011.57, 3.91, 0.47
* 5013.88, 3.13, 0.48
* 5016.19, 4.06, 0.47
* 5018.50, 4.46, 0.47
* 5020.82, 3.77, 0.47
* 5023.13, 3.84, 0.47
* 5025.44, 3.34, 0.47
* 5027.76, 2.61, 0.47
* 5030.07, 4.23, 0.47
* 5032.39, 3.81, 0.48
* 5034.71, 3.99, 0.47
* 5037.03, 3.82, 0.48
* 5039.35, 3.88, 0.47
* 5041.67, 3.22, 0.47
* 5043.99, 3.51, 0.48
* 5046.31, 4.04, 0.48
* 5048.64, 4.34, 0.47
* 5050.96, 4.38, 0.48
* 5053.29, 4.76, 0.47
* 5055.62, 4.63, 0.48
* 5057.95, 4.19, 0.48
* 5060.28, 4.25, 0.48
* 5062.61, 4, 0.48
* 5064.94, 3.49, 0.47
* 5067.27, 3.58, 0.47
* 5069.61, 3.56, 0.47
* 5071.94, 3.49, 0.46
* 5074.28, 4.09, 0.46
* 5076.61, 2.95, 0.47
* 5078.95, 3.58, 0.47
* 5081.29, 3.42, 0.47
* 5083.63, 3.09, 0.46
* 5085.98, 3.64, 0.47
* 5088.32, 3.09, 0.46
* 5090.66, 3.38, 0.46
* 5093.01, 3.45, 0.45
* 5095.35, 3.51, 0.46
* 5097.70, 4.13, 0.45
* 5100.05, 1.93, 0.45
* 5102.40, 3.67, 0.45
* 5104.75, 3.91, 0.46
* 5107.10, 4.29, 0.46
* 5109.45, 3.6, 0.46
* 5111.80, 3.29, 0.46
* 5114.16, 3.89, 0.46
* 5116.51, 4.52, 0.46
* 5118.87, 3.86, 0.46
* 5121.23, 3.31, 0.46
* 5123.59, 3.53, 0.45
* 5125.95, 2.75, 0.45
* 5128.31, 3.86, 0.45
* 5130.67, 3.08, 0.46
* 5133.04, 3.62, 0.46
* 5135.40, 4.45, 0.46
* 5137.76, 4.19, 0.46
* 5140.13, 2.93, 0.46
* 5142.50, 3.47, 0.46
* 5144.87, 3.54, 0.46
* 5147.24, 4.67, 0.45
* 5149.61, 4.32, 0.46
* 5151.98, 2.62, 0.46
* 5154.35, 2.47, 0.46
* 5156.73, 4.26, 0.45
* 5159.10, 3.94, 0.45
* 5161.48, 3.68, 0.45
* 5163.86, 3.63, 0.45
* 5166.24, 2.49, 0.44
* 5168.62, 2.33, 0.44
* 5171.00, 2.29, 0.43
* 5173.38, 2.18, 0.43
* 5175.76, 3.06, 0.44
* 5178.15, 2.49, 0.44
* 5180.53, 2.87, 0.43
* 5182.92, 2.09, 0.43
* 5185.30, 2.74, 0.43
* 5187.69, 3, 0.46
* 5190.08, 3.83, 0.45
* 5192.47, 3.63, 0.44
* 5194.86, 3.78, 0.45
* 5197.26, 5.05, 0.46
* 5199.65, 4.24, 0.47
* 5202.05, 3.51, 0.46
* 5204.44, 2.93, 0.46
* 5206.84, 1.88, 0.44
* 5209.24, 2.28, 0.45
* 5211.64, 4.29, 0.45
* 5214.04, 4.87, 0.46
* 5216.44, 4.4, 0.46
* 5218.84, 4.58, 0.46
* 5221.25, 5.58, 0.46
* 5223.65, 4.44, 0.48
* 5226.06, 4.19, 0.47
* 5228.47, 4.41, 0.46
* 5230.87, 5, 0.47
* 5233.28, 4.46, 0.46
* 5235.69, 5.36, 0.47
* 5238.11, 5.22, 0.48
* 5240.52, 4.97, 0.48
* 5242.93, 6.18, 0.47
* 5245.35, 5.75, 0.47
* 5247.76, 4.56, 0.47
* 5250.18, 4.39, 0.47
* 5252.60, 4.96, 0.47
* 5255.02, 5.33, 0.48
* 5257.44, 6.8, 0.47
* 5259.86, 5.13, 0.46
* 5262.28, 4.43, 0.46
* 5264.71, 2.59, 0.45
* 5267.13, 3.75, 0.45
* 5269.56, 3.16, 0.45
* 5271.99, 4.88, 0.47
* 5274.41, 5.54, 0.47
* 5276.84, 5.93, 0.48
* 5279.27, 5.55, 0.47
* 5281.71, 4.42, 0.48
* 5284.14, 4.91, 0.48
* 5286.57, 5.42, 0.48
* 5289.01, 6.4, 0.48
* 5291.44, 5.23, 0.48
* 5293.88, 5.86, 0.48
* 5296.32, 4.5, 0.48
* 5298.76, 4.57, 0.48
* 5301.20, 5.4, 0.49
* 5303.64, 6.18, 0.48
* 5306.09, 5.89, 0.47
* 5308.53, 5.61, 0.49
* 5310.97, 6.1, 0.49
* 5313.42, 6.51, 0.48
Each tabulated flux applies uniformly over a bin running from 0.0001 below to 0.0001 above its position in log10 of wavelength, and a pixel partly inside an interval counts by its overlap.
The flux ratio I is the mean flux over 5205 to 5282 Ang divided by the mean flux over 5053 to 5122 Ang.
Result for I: 1.3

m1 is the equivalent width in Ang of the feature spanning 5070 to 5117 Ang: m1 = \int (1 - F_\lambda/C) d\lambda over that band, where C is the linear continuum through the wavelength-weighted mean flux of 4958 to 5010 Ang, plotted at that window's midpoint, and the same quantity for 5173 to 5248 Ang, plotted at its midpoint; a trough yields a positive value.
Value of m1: 5.3 Ang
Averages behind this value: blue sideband 3.95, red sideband 4.01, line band 3.53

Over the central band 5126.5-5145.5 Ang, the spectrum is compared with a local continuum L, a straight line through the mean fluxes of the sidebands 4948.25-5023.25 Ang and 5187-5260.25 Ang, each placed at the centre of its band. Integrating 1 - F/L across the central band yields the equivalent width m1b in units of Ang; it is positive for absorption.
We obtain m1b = 3.1 Ang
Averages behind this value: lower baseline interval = 4.06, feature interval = 3.62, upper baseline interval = 4.49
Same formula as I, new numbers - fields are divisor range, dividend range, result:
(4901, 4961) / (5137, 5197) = 0.67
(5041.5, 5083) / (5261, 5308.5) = 1.29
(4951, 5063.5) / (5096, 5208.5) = 0.85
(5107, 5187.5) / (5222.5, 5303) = 1.49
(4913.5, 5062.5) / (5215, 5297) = 1.18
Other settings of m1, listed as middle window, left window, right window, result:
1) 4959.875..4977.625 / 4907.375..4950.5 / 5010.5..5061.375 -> 1.3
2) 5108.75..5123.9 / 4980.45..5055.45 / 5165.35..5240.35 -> 0.1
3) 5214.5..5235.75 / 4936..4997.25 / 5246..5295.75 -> 0.8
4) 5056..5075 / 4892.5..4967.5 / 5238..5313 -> 4.2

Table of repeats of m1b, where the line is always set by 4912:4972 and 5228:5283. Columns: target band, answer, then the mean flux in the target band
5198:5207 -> 2.7 Ang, 3.38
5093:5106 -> 3.6 Ang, 3.44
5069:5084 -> 4.0 Ang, 3.47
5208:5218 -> 1.8 Ang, 3.98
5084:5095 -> 3.2 Ang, 3.38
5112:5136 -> 5.7 Ang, 3.65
